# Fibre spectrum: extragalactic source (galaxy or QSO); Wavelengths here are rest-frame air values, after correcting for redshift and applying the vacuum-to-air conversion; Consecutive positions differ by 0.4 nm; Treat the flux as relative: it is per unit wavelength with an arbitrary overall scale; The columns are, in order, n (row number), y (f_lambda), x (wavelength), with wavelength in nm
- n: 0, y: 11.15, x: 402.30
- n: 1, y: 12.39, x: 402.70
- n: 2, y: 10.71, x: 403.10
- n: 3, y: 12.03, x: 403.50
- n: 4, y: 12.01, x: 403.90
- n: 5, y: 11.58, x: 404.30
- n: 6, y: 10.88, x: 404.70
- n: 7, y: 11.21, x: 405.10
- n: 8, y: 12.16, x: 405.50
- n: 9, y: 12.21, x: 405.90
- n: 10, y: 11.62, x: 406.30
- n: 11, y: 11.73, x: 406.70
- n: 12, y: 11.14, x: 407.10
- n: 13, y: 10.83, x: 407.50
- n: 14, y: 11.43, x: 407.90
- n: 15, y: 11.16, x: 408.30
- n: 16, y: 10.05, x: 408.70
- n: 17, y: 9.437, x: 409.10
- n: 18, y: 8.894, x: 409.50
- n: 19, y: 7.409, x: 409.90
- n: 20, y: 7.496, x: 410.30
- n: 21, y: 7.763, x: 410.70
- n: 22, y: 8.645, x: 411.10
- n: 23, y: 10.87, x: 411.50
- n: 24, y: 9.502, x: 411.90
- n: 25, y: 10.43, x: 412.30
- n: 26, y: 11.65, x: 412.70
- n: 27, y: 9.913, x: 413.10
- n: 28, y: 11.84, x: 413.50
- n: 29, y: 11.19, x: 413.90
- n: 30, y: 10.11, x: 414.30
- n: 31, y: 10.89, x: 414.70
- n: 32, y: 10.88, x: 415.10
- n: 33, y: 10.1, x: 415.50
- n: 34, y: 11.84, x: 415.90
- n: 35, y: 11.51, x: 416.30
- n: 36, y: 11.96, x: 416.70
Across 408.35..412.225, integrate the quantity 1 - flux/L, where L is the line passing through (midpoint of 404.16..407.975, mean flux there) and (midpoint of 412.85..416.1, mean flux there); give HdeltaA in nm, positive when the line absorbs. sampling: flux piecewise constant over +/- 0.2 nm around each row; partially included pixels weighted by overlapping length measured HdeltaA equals 0.74 nm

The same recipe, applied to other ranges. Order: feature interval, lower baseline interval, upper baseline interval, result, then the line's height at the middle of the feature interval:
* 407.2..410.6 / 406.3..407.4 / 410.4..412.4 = 0.30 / 10.5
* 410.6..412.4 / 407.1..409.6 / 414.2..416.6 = 0.20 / 10.7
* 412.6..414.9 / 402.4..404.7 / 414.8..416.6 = 0.06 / 11.2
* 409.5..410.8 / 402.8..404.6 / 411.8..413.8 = 0.38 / 11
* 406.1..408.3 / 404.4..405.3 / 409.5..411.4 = -0.34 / 9.84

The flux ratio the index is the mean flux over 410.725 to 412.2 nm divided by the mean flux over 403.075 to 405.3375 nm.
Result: 0.83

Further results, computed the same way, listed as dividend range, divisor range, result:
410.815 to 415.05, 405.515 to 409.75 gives 0.96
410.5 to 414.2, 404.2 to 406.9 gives 0.88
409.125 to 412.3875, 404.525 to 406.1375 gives 0.76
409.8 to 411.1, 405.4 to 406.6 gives 0.65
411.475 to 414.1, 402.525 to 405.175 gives 0.93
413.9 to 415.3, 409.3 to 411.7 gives 1.26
